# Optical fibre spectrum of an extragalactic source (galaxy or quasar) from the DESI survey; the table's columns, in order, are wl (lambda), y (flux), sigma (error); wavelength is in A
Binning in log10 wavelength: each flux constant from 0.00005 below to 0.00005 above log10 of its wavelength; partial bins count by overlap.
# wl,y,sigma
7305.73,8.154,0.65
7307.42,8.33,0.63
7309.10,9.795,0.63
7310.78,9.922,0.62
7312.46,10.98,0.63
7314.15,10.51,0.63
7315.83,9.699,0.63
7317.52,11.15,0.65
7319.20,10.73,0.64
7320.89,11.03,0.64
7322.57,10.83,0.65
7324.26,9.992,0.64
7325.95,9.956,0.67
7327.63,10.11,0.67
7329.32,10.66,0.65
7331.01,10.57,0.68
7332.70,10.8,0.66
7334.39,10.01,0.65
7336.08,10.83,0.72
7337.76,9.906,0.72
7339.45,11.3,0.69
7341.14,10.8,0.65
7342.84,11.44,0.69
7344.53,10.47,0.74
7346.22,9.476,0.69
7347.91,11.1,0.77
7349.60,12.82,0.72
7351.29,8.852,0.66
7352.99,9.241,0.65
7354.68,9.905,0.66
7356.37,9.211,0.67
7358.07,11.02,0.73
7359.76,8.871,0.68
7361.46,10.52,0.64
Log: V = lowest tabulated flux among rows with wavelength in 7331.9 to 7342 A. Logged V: 9.906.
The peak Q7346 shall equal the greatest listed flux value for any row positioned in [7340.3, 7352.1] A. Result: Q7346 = 12.82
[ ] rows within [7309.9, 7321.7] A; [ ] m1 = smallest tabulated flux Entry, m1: 9.699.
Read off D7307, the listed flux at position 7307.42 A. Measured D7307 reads 8.33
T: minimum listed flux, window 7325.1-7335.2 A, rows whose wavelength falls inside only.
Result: 9.956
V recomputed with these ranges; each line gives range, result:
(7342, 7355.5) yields 8.852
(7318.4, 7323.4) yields 10.73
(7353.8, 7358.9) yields 9.211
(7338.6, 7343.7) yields 10.8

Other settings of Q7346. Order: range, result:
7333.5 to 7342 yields 11.3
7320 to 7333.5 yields 11.03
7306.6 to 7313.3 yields 10.98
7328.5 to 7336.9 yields 10.83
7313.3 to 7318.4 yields 11.15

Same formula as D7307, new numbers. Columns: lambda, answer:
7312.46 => 10.98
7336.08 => 10.83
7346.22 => 9.476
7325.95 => 9.956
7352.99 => 9.241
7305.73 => 8.154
